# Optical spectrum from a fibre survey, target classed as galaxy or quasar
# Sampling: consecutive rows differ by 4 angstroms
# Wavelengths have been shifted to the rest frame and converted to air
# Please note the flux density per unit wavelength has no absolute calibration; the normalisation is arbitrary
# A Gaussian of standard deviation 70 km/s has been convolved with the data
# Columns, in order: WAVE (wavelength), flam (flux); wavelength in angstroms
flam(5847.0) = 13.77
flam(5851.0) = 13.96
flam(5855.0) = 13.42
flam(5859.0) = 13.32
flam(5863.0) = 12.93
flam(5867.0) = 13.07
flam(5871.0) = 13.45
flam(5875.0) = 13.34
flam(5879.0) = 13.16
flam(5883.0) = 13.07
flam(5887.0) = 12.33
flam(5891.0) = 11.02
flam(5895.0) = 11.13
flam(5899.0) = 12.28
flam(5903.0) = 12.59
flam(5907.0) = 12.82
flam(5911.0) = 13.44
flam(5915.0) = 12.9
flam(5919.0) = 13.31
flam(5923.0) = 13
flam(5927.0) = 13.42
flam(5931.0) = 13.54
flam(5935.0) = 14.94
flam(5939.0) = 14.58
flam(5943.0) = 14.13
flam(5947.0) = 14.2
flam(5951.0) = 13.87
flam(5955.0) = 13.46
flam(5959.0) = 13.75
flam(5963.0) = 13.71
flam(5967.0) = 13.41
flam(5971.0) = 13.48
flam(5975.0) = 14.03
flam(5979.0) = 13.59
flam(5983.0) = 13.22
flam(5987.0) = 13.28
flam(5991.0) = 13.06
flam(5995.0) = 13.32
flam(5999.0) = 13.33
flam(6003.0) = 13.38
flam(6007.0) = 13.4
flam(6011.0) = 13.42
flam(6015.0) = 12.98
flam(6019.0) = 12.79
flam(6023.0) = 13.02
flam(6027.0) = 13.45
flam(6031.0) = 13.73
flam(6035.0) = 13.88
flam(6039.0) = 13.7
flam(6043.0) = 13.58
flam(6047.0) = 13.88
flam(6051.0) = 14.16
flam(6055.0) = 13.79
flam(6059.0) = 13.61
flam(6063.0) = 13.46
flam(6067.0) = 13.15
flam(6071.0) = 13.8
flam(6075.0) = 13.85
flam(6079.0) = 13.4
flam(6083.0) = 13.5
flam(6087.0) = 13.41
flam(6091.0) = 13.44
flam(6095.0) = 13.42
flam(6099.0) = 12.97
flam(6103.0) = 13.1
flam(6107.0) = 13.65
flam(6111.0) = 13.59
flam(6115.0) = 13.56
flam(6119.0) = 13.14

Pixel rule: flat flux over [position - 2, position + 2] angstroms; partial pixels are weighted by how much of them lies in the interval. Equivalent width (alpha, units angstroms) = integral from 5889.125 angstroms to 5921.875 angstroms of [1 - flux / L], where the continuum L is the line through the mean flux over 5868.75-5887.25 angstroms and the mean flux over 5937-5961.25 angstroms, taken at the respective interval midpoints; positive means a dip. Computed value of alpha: 2.5 angstroms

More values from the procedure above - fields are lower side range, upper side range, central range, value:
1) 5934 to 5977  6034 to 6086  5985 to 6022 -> 1.61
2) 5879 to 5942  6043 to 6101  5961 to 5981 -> -0.67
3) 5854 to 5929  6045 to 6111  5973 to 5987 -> -0.42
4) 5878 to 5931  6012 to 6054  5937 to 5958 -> -1.74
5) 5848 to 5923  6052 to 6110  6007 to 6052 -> -0.56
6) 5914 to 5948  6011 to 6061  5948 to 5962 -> 0.01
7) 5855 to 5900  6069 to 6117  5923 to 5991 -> -4.02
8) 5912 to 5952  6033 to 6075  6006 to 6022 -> 0.71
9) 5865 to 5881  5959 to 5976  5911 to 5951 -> -0.80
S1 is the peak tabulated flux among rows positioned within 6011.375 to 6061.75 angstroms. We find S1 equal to 14.16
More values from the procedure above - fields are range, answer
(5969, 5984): 14.03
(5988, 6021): 13.42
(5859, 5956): 14.94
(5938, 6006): 14.58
